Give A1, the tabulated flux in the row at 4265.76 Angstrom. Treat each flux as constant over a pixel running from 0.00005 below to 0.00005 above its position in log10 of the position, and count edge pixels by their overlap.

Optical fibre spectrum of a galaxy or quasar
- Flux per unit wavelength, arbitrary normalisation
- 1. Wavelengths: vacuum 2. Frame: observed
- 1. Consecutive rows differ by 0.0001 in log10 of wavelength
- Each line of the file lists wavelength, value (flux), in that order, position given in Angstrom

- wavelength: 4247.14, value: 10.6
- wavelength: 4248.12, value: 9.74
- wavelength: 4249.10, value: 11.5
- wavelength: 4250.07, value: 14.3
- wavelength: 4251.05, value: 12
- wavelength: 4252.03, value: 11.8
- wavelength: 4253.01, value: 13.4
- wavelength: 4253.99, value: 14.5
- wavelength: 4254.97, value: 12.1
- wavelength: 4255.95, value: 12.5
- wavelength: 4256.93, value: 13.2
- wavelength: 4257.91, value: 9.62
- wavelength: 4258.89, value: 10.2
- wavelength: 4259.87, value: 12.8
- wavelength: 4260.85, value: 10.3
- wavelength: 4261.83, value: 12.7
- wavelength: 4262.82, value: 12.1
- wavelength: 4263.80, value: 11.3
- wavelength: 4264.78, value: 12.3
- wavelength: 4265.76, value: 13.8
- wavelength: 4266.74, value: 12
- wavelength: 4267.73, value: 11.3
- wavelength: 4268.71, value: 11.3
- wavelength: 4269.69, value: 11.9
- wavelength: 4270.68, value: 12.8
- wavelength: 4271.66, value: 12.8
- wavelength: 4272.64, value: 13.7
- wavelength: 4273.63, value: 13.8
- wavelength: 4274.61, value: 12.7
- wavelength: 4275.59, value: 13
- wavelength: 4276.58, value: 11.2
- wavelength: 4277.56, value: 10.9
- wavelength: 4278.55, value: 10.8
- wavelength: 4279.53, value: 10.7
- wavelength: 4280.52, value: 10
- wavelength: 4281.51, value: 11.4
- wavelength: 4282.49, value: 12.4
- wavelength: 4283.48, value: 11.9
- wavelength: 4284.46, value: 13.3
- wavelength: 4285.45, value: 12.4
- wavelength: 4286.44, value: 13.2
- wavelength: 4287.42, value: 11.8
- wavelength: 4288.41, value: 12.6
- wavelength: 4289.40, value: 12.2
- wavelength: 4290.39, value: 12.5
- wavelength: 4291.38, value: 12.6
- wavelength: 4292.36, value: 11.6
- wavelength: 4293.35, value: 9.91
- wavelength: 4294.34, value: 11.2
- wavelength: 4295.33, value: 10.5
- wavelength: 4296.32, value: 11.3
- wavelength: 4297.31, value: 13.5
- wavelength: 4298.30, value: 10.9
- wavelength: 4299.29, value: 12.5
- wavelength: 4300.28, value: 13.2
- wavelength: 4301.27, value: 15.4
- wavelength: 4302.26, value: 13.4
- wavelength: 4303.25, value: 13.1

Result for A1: 13.8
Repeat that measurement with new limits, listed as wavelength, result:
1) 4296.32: 11.3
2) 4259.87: 12.8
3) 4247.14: 10.6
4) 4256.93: 13.2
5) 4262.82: 12.1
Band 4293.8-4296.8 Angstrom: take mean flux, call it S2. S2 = 11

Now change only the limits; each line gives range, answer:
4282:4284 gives 12.2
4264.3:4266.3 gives 13.1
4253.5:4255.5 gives 13.3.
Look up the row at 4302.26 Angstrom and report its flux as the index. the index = 13.4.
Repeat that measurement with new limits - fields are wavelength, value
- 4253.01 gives 13.4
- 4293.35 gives 9.91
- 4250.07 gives 14.3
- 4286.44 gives 13.2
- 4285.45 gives 12.4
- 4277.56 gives 10.9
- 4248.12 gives 9.74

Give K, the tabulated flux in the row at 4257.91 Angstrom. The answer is 9.62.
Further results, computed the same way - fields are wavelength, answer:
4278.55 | 10.8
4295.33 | 10.5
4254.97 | 12.1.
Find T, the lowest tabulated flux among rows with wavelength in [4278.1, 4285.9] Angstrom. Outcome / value 10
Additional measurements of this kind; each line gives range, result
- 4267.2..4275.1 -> 11.3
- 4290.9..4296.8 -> 9.91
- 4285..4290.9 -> 11.8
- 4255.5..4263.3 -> 9.62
